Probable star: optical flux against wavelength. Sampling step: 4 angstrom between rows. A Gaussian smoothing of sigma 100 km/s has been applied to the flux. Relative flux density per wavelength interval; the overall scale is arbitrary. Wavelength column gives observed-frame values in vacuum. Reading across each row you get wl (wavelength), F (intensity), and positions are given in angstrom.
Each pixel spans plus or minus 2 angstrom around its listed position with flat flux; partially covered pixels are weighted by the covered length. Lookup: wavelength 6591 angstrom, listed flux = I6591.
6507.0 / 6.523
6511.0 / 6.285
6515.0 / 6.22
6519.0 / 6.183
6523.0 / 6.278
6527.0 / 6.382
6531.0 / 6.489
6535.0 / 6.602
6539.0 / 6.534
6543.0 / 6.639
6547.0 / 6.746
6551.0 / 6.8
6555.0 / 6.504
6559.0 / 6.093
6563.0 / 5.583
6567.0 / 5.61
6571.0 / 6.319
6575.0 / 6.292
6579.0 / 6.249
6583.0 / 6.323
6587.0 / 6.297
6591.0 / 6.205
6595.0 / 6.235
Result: 6.205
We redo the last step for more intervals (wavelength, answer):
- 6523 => 6.278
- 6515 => 6.22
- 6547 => 6.746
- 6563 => 5.583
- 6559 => 6.093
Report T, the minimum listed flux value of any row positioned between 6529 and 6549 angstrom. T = 6.489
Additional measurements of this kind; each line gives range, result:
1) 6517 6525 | 6.183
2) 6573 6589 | 6.249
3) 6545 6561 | 6.093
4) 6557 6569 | 5.583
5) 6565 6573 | 5.61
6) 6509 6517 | 6.22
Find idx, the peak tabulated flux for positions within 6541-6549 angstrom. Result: 6.746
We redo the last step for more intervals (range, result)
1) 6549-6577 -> 6.8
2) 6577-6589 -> 6.323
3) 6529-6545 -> 6.639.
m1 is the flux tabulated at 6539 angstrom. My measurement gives 6.534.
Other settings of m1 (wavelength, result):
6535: 6.602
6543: 6.639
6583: 6.323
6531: 6.489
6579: 6.249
